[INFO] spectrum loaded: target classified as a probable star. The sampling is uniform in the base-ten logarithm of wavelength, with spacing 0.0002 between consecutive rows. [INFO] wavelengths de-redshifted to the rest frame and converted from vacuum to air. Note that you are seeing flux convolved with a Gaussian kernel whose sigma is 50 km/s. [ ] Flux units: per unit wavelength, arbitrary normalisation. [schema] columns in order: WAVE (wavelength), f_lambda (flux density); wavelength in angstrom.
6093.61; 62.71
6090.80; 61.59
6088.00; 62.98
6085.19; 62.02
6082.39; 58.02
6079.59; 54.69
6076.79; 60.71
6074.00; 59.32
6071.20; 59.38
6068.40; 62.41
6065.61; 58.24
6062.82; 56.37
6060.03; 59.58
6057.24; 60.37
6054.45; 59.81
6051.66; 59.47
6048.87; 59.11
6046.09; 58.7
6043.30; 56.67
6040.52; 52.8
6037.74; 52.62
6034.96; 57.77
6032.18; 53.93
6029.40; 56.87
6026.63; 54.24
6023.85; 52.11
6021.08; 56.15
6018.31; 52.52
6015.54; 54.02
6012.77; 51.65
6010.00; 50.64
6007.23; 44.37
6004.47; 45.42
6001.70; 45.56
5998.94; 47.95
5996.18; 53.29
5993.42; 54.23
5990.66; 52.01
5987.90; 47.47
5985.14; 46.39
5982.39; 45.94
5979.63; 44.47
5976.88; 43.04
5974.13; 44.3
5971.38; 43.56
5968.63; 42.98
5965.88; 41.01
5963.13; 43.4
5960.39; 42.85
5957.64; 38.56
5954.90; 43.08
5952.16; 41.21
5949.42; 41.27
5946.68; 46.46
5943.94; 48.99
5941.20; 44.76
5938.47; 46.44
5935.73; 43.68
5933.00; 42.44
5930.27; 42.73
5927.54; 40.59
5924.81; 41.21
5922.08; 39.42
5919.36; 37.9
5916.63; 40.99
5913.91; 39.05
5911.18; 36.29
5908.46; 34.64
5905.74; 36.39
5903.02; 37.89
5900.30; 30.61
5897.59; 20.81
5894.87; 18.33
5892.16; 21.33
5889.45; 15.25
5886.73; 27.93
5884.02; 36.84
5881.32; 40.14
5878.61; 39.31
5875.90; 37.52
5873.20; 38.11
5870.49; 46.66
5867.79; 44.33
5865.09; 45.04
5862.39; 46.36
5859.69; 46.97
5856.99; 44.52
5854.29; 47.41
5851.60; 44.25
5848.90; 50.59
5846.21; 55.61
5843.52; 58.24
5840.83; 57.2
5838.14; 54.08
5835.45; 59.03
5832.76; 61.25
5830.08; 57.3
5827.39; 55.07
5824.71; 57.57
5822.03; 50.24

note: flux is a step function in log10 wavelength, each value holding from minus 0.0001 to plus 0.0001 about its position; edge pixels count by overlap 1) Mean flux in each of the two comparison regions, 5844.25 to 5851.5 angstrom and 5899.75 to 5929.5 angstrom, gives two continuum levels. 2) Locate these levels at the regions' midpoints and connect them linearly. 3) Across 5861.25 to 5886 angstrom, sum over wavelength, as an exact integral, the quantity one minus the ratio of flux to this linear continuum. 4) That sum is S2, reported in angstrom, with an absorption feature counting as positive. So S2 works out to 2.9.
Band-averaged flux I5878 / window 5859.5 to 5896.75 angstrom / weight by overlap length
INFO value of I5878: 35.4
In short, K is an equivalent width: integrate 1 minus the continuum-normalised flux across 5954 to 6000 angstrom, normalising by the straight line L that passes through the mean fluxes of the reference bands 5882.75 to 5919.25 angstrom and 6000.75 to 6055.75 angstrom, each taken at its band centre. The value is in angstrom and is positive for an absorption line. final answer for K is -1.1 angstrom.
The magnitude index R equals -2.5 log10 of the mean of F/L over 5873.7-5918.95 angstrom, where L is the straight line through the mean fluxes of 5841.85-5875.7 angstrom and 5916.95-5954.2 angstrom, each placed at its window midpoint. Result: 0.358 mag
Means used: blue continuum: 47.1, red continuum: 42.8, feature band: 32.3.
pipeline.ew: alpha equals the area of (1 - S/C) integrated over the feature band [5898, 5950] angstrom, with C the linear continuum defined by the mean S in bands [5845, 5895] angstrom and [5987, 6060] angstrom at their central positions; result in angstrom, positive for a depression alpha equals 5.2 angstrom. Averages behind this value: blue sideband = 39.7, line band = 40.3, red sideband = 53.6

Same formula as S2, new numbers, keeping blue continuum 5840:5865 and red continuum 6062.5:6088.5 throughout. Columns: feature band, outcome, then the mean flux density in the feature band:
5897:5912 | 5.4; 33.3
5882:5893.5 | 5.6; 26.2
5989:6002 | 1.2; 51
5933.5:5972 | 7.6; 43.4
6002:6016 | 2.0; 48.6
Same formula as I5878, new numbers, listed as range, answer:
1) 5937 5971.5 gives 43.4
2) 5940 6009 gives 45.3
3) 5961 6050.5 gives 50.1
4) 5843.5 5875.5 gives 46.6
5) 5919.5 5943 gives 42.5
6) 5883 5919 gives 30.6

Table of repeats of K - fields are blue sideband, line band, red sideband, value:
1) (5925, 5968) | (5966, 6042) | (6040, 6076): 2.25 angstrom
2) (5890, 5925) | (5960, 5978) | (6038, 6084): -0.01 angstrom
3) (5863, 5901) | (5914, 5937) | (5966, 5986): -1.61 angstrom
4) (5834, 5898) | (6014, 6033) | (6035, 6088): 0.33 angstrom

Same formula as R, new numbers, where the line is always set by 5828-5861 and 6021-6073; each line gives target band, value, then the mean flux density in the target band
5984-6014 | 0.15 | 49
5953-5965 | 0.30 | 41.9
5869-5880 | 0.31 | 40.4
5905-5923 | 0.40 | 37.8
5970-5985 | 0.25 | 44.5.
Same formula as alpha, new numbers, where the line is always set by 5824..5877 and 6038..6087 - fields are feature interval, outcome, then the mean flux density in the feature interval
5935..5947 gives 1.71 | 46.1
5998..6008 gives 1.86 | 45.8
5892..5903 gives 5.78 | 24.8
